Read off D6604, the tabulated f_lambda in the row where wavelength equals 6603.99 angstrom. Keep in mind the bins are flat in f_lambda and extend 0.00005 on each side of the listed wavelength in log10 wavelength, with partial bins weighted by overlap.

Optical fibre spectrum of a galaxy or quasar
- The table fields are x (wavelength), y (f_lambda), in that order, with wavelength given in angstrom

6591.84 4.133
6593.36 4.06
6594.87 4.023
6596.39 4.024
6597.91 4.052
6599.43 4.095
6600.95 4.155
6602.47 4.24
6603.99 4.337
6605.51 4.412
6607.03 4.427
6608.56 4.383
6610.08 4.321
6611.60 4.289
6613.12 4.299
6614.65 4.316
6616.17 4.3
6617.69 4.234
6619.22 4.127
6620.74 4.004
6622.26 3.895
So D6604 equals 4.337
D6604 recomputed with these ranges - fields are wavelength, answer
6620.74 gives 4.004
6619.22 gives 4.127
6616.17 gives 4.3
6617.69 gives 4.234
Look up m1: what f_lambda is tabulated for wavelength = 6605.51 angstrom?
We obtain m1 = 4.412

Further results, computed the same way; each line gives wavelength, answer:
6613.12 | 4.299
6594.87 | 4.023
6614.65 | 4.316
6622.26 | 3.895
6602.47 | 4.24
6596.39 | 4.024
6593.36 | 4.06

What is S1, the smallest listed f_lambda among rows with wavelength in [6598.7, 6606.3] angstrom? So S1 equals 4.095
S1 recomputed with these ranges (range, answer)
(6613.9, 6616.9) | 4.3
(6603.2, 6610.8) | 4.321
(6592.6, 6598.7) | 4.023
